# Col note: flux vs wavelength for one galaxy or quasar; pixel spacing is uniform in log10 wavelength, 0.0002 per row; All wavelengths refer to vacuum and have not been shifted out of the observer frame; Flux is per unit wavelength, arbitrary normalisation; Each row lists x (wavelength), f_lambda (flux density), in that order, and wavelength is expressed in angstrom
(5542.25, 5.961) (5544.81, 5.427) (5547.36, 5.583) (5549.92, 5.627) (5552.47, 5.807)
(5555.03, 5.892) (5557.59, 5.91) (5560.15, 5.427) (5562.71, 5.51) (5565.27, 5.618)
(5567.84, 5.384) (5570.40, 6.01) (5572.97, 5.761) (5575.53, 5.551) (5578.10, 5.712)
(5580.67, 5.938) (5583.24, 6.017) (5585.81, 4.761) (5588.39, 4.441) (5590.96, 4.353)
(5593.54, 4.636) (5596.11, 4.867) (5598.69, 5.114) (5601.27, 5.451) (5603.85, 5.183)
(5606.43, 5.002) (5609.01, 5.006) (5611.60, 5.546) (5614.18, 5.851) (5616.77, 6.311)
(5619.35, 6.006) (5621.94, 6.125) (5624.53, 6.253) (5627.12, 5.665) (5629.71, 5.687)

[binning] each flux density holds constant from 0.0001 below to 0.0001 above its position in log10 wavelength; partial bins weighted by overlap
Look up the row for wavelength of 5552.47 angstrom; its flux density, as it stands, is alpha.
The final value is 5.807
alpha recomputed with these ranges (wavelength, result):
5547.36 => 5.583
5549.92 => 5.627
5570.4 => 6.01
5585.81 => 4.761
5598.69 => 5.114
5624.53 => 6.253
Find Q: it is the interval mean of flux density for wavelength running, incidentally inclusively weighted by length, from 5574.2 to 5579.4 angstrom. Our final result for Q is 5.64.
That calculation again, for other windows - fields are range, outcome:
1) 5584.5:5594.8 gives 4.55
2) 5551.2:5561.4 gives 5.76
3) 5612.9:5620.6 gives 6.06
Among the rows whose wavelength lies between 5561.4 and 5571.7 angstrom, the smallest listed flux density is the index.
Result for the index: 5.384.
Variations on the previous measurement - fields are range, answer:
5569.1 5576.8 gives 5.551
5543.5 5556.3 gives 5.427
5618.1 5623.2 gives 6.006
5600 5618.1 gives 5.002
